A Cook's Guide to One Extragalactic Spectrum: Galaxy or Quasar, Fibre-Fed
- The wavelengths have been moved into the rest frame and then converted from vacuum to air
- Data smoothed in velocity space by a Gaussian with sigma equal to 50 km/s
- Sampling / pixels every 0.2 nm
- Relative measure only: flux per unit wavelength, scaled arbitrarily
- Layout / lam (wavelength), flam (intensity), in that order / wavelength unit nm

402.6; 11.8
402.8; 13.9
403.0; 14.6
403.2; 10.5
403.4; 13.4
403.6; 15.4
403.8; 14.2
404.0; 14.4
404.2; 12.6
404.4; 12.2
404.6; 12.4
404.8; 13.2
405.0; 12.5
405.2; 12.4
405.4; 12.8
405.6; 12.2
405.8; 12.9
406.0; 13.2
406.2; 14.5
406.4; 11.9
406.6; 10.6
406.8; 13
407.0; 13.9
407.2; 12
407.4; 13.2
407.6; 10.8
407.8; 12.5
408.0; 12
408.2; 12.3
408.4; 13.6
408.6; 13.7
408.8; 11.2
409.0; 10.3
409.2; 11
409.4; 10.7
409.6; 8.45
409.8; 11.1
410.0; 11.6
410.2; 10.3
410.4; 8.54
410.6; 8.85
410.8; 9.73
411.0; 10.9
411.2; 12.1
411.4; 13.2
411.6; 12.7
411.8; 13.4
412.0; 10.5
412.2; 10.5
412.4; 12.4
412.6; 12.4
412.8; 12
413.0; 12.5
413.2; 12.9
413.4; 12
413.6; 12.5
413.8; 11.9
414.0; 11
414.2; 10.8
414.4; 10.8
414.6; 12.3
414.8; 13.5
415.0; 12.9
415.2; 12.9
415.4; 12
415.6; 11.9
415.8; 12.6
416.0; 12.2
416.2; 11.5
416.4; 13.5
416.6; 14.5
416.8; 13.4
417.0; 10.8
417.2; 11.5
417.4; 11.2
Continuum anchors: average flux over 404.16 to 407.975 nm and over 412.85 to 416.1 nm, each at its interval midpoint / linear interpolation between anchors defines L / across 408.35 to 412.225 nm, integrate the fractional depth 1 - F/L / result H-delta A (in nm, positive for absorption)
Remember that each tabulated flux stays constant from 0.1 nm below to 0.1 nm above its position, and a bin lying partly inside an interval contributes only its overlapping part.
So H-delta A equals 0.40 nm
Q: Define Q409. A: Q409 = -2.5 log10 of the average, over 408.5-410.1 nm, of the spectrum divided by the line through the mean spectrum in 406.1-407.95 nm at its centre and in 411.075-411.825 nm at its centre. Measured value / 0.15 mag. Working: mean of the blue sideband 12.5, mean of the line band 11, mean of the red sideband 12.7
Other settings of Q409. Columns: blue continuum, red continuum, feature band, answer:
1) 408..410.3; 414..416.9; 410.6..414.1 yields 0.005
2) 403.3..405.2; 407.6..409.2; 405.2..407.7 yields 0.007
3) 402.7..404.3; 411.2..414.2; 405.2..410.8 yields 0.103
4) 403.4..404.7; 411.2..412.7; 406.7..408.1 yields 0.039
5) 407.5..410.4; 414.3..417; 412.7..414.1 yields 0.001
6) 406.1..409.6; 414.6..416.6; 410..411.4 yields 0.181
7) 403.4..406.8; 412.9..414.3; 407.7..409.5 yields 0.056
